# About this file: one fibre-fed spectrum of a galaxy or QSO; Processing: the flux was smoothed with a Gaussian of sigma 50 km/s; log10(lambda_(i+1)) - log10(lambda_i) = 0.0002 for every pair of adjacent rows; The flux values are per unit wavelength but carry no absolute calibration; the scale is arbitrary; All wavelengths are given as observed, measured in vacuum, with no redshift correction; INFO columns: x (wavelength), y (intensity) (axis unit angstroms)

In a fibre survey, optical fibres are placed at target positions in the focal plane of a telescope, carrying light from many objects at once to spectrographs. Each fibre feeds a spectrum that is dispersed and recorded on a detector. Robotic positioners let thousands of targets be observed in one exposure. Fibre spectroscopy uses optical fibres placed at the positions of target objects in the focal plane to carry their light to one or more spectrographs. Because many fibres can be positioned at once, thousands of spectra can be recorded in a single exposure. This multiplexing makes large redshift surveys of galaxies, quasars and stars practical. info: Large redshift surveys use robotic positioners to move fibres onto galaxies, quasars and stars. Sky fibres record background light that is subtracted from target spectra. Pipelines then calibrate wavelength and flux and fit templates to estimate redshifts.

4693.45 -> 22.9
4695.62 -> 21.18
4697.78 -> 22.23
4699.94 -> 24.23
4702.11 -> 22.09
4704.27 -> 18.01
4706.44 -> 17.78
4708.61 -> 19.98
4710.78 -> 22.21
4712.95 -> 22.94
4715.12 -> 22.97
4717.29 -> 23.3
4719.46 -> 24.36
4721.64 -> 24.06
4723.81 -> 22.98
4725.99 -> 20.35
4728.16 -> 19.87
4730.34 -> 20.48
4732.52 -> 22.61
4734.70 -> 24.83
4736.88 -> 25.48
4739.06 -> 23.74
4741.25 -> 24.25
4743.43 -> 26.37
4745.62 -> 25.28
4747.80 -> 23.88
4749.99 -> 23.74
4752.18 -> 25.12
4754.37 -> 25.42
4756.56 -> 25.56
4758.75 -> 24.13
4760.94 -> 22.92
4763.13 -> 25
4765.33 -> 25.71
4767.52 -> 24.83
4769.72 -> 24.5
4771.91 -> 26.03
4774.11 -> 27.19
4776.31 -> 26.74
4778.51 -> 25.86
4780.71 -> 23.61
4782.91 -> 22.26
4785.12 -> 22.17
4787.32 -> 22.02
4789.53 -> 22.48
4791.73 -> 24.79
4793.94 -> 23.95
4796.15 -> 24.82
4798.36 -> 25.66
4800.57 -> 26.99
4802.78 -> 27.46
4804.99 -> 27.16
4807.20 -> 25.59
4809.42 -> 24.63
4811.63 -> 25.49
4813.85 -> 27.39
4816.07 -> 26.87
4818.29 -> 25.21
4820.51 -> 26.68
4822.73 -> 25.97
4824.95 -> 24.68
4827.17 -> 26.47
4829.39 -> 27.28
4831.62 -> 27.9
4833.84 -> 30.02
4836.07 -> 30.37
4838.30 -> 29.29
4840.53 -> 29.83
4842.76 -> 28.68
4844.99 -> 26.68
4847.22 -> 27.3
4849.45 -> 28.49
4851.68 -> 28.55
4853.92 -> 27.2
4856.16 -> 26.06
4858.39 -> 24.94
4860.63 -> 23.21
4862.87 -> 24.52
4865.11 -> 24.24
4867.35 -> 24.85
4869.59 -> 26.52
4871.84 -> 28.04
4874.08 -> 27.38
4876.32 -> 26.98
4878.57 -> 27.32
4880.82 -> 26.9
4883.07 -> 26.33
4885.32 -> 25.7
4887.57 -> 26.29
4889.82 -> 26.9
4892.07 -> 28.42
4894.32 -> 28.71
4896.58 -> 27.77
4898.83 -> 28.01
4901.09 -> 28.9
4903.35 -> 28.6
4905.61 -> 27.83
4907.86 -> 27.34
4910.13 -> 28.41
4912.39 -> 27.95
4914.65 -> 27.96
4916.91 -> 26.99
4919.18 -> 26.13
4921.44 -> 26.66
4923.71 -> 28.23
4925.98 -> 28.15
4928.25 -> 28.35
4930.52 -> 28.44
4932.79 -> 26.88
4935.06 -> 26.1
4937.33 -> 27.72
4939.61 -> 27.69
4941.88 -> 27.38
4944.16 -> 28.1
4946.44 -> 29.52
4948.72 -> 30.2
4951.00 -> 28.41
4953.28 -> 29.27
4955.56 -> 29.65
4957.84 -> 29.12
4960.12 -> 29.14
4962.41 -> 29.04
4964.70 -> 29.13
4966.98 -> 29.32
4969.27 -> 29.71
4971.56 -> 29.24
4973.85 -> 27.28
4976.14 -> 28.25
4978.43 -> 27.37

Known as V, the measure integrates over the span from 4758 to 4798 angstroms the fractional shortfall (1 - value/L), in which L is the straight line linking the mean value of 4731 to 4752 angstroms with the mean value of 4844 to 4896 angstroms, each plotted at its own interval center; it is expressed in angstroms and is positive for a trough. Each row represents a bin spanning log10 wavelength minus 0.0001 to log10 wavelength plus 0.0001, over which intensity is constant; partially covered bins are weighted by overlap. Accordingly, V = 1.0 angstroms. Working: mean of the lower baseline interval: 24.4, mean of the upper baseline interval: 26.6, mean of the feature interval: 24.4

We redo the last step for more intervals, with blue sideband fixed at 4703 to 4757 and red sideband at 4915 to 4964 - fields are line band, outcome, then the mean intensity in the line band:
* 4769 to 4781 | -0.9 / 25.8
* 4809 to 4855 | -3.4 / 27.4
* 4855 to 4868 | 0.8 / 24.6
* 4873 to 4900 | -0.4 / 27.2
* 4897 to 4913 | -0.5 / 28.1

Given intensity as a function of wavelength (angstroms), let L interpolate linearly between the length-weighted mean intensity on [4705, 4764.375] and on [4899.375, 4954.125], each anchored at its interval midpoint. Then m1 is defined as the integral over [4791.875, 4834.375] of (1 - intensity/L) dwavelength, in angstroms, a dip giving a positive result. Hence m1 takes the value -1.8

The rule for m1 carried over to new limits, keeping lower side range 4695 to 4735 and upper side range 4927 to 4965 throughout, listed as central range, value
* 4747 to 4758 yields -0.9 angstroms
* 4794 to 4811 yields -1.1 angstroms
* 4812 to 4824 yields -0.7 angstroms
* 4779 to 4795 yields 0.5 angstroms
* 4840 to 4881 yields -1.0 angstroms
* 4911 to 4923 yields 0.2 angstroms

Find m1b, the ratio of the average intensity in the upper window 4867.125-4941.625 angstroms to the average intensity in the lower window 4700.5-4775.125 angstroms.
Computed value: 1.2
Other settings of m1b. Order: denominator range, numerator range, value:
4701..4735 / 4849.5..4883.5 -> 1.21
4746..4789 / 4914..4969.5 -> 1.15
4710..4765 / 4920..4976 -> 1.20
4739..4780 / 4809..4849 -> 1.09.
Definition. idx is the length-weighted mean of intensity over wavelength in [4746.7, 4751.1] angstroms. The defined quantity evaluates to 23.8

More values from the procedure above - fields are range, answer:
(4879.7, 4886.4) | 26.3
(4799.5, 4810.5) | 26.4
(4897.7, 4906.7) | 28.3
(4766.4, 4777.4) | 25.9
